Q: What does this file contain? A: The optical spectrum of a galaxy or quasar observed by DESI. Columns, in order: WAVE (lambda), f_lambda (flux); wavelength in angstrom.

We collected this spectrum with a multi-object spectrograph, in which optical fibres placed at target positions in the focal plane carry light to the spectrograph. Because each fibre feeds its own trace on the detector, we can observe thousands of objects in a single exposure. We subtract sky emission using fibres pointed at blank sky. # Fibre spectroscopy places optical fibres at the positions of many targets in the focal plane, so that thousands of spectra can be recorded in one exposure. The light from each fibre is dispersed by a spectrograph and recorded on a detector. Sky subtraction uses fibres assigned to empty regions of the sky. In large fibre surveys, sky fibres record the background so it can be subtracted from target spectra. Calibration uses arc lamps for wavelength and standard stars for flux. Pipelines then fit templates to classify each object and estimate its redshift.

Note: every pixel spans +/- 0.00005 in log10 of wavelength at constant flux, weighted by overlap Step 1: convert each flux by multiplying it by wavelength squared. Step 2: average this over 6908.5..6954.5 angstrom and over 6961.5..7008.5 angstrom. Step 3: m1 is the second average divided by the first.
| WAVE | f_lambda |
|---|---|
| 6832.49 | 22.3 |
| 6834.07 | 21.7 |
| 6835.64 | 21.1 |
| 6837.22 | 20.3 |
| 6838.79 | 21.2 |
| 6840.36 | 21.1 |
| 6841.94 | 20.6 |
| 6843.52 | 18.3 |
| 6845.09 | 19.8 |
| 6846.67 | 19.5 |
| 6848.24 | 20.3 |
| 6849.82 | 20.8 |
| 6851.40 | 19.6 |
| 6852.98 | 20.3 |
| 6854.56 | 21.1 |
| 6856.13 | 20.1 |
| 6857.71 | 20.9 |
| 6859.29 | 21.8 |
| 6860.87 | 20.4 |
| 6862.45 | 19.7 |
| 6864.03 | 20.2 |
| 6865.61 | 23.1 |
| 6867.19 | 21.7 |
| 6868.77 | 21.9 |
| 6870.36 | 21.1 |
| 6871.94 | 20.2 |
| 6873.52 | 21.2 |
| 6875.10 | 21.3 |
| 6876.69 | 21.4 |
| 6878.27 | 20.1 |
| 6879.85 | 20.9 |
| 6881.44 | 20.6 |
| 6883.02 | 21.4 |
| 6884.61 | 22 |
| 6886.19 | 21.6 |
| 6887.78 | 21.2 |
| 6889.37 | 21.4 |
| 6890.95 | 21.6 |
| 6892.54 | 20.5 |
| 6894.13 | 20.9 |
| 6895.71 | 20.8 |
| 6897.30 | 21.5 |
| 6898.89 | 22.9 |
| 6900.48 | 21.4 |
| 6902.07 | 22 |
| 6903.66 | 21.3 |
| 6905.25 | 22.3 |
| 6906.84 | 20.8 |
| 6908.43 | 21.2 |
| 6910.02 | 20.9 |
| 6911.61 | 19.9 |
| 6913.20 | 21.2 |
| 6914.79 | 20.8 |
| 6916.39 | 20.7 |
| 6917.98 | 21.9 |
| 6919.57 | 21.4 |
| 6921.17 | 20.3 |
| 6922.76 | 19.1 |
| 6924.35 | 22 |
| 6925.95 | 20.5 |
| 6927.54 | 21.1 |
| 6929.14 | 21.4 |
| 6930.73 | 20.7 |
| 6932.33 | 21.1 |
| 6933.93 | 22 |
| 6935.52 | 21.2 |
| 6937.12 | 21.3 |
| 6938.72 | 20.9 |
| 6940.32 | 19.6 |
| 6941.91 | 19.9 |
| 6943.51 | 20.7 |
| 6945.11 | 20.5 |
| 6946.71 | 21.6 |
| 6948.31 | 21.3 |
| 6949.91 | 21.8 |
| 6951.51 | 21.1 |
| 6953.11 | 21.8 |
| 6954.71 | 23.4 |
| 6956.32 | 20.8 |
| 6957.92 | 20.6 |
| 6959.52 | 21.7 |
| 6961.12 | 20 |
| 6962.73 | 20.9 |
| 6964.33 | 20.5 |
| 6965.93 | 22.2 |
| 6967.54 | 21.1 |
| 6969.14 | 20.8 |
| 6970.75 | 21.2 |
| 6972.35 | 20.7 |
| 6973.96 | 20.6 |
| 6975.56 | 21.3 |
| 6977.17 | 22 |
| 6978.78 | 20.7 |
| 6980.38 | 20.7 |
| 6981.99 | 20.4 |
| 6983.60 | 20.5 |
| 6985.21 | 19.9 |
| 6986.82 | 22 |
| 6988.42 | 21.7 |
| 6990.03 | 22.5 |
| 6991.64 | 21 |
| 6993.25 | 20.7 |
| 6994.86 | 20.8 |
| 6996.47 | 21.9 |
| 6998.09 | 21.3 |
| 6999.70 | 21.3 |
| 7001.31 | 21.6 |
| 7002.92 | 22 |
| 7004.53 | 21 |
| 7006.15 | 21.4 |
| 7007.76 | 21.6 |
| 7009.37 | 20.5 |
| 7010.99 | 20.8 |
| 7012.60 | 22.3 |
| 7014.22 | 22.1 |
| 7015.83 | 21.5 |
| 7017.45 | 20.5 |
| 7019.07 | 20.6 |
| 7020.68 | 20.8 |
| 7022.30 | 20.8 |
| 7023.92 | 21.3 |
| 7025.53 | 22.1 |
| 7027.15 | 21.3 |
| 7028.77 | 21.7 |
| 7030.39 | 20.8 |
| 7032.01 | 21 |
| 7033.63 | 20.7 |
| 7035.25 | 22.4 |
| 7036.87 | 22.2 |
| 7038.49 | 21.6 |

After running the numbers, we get 1.02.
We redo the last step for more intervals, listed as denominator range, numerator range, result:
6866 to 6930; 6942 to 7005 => 1.02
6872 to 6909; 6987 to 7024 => 1.03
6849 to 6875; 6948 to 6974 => 1.05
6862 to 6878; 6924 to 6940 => 1.02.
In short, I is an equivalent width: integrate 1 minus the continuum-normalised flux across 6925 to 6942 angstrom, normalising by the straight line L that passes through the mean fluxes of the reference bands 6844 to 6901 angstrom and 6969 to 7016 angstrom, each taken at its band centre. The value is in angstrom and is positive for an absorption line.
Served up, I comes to 0.1 angstrom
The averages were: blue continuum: 21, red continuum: 21.2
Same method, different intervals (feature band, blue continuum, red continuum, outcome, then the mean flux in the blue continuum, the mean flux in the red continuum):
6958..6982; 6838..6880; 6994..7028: 0.17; 20.7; 21.3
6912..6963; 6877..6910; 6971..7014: 0.56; 21.3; 21.2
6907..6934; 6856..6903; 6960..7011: 0.32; 21.2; 21.1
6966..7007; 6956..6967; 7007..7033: -0.20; 21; 21.2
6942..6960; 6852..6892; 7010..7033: -0.14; 21.1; 21.2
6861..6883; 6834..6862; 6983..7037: -0.47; 20.5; 21.3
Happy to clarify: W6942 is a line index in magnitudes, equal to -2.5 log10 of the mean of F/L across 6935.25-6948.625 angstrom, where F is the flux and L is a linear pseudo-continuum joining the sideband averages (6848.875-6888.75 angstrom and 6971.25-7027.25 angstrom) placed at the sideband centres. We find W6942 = 0.02 mag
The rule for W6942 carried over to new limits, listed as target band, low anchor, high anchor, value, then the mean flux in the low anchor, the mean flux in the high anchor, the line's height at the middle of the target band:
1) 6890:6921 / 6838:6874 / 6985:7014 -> -0.02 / 20.6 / 21.4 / 20.9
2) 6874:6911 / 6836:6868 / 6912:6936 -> -0.03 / 20.6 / 21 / 20.8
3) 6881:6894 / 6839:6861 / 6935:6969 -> -0.03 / 20.4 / 21.1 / 20.6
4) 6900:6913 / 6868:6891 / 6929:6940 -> 0.00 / 21.2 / 21.1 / 21.2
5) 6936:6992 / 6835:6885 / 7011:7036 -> 0.00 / 20.7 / 21.3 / 21.1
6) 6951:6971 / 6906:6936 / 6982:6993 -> -0.01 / 21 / 21.2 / 21.1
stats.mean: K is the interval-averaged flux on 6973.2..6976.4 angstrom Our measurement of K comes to 21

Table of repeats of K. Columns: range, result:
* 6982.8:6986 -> 20.2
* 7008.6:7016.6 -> 21.4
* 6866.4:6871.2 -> 21.5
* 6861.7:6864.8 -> 20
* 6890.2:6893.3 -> 21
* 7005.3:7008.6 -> 21.5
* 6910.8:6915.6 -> 20.6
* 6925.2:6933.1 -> 21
